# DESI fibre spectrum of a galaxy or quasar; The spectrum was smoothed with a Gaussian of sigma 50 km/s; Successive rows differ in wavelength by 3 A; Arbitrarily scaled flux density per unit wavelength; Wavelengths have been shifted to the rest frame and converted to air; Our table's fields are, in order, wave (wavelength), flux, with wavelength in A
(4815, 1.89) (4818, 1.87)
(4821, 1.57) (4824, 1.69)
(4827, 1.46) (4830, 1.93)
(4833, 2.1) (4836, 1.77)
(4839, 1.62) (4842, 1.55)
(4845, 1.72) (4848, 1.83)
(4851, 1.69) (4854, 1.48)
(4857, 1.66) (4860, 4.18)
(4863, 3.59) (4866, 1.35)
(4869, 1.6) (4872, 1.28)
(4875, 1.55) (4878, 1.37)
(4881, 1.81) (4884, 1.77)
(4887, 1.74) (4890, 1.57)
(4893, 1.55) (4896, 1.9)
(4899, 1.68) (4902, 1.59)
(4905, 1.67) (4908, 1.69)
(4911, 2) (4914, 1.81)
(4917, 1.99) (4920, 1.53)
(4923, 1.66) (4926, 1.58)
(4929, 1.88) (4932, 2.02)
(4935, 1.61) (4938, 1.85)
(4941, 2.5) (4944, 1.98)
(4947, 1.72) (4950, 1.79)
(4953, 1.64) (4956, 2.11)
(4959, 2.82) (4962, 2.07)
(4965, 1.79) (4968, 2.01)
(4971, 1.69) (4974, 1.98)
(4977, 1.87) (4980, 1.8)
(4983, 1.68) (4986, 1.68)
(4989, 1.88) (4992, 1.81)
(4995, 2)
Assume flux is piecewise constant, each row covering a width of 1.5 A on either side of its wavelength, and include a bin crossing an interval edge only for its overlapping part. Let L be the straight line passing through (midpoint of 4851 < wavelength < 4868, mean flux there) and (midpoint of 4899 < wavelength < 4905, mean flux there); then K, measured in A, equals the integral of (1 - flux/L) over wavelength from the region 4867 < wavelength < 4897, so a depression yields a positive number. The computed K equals 5.37 A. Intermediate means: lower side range 2.36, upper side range 1.63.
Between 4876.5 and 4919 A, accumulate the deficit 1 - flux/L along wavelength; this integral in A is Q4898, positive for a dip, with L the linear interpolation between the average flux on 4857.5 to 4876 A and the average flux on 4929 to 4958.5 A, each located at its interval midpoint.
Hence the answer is 8.0 A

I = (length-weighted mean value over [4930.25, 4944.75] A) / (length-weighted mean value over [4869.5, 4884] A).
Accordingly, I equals 1.30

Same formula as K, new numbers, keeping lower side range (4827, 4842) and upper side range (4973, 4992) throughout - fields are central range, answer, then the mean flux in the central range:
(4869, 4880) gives 2.1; 1.45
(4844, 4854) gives 0.4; 1.71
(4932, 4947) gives -1.3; 1.96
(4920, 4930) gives 0.7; 1.67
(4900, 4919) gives 0.2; 1.78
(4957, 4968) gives -2.3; 2.19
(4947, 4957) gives -0.1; 1.81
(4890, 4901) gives 0.7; 1.69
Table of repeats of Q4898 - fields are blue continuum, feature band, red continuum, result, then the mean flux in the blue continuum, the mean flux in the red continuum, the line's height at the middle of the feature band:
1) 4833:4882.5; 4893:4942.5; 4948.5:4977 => 3.5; 1.88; 1.98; 1.94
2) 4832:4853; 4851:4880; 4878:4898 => -4.5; 1.74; 1.7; 1.72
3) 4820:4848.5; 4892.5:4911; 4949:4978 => 1.4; 1.72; 1.98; 1.86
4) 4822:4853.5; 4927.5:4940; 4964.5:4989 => -0.5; 1.73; 1.82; 1.79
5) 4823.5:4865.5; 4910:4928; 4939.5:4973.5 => 2.3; 2.01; 2.01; 2.01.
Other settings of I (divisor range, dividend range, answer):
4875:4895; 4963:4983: 1.13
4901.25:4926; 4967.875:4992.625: 1.04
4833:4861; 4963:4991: 0.95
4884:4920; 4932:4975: 1.13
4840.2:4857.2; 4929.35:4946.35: 1.19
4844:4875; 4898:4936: 0.87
